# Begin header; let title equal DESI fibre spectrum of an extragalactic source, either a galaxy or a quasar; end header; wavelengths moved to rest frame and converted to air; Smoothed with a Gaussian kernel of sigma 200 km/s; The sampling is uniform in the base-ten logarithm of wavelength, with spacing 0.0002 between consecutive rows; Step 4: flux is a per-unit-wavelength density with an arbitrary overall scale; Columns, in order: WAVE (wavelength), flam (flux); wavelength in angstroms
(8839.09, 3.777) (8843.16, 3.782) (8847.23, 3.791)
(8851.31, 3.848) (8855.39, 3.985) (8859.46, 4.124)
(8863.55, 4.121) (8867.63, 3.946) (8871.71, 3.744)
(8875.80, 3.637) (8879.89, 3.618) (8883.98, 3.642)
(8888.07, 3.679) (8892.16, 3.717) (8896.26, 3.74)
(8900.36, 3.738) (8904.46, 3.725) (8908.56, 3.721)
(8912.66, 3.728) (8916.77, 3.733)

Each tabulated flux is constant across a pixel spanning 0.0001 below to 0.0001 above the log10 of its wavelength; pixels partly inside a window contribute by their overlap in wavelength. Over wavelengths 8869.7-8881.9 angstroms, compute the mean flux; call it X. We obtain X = 3.66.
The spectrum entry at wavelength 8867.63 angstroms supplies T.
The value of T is 3.946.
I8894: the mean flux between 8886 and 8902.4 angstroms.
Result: 3.72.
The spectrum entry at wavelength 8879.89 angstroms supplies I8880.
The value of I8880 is 3.618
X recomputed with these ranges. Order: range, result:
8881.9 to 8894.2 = 3.68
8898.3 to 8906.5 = 3.73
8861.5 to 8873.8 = 3.93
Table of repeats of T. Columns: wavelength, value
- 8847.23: 3.791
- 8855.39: 3.985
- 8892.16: 3.717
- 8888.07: 3.679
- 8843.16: 3.782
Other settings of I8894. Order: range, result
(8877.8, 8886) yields 3.63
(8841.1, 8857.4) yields 3.85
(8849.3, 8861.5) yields 3.99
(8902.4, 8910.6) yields 3.72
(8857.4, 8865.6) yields 4.12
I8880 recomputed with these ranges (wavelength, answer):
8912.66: 3.728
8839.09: 3.777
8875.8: 3.637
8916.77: 3.733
